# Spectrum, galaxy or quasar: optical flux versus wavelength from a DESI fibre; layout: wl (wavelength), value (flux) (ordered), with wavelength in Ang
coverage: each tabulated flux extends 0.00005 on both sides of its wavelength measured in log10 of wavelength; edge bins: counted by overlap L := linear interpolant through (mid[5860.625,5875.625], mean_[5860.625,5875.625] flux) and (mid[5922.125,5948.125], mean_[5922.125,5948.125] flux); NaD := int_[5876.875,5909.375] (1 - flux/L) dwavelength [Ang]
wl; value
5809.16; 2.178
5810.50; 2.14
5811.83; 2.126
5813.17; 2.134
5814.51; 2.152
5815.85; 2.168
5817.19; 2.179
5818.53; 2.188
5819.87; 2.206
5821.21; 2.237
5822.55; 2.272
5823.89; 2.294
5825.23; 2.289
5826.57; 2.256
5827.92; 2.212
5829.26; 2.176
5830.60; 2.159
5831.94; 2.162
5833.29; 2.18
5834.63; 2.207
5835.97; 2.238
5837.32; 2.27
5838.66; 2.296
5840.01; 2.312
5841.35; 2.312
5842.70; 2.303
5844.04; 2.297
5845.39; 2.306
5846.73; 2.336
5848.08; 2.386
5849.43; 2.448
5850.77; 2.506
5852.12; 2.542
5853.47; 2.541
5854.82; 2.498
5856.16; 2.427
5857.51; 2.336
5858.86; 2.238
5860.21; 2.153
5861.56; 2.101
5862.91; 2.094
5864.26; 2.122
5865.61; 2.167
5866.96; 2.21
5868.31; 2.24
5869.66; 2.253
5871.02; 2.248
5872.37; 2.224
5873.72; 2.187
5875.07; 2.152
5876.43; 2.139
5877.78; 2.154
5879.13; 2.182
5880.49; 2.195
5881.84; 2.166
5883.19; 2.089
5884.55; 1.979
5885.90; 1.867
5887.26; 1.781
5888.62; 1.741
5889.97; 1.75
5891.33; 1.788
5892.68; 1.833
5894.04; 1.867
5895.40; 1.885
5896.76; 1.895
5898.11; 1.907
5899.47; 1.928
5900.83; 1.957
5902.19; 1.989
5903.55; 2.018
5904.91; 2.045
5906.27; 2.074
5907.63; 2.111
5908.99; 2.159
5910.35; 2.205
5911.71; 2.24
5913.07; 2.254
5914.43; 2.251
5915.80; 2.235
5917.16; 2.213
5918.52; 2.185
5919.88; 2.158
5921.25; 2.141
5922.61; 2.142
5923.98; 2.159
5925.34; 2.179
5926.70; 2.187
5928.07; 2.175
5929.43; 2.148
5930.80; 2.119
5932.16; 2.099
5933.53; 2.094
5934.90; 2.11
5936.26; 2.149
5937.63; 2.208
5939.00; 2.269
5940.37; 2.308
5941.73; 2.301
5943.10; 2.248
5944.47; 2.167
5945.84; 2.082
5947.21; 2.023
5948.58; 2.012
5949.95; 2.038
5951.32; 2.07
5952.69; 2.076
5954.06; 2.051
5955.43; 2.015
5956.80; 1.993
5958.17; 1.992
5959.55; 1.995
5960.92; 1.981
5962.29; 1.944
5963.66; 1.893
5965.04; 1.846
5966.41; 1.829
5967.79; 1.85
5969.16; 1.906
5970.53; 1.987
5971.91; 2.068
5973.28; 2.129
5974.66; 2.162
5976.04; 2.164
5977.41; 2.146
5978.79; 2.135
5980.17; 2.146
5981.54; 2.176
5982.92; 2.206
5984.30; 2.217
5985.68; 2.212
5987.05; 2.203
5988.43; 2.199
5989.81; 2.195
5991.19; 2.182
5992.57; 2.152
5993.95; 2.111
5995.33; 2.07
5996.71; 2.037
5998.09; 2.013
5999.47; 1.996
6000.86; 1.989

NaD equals 3.0 Ang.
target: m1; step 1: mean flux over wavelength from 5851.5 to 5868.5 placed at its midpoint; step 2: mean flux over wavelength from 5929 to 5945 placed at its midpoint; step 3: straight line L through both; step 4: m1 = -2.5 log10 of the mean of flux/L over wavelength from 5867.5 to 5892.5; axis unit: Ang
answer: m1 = 0.10 mag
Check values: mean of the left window 2.28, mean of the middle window 2.06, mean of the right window 2.19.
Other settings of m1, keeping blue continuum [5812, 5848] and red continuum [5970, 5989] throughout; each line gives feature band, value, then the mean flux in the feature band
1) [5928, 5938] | 0.02 mag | 2.13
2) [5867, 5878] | 0.01 mag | 2.2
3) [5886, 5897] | 0.21 mag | 1.82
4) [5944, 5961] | 0.07 mag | 2.04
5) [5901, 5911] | 0.06 mag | 2.08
